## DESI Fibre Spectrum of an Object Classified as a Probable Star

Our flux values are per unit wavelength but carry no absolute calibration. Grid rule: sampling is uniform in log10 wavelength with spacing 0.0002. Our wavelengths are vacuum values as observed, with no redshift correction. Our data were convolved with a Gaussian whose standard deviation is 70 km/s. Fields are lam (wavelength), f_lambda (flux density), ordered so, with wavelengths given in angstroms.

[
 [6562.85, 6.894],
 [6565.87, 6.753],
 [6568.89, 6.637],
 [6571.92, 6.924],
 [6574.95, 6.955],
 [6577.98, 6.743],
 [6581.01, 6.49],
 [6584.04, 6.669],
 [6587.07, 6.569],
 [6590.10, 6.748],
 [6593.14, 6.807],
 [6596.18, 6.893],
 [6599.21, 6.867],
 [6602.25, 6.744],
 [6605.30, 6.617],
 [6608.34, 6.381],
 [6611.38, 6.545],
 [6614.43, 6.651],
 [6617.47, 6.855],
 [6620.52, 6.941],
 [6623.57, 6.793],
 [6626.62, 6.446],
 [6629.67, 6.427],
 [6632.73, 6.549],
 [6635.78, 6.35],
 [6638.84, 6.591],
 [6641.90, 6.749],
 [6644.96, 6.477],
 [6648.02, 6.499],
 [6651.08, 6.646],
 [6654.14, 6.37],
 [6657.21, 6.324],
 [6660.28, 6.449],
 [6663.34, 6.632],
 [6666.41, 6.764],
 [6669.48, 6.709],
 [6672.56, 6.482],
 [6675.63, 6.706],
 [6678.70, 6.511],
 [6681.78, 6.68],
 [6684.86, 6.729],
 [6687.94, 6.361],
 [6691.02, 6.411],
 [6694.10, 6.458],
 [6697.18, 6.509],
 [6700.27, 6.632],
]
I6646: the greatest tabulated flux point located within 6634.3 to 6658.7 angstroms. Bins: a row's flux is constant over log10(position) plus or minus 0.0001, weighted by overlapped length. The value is 6.749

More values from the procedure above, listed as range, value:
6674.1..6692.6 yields 6.729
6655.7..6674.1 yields 6.764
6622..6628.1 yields 6.793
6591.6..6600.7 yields 6.893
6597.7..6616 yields 6.867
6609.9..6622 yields 6.941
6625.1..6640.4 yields 6.591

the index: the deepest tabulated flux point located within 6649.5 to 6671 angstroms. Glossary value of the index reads 6.324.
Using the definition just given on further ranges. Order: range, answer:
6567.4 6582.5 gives 6.49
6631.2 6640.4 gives 6.35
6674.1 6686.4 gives 6.511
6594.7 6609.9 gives 6.381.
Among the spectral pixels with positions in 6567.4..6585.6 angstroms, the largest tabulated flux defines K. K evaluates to 6.955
